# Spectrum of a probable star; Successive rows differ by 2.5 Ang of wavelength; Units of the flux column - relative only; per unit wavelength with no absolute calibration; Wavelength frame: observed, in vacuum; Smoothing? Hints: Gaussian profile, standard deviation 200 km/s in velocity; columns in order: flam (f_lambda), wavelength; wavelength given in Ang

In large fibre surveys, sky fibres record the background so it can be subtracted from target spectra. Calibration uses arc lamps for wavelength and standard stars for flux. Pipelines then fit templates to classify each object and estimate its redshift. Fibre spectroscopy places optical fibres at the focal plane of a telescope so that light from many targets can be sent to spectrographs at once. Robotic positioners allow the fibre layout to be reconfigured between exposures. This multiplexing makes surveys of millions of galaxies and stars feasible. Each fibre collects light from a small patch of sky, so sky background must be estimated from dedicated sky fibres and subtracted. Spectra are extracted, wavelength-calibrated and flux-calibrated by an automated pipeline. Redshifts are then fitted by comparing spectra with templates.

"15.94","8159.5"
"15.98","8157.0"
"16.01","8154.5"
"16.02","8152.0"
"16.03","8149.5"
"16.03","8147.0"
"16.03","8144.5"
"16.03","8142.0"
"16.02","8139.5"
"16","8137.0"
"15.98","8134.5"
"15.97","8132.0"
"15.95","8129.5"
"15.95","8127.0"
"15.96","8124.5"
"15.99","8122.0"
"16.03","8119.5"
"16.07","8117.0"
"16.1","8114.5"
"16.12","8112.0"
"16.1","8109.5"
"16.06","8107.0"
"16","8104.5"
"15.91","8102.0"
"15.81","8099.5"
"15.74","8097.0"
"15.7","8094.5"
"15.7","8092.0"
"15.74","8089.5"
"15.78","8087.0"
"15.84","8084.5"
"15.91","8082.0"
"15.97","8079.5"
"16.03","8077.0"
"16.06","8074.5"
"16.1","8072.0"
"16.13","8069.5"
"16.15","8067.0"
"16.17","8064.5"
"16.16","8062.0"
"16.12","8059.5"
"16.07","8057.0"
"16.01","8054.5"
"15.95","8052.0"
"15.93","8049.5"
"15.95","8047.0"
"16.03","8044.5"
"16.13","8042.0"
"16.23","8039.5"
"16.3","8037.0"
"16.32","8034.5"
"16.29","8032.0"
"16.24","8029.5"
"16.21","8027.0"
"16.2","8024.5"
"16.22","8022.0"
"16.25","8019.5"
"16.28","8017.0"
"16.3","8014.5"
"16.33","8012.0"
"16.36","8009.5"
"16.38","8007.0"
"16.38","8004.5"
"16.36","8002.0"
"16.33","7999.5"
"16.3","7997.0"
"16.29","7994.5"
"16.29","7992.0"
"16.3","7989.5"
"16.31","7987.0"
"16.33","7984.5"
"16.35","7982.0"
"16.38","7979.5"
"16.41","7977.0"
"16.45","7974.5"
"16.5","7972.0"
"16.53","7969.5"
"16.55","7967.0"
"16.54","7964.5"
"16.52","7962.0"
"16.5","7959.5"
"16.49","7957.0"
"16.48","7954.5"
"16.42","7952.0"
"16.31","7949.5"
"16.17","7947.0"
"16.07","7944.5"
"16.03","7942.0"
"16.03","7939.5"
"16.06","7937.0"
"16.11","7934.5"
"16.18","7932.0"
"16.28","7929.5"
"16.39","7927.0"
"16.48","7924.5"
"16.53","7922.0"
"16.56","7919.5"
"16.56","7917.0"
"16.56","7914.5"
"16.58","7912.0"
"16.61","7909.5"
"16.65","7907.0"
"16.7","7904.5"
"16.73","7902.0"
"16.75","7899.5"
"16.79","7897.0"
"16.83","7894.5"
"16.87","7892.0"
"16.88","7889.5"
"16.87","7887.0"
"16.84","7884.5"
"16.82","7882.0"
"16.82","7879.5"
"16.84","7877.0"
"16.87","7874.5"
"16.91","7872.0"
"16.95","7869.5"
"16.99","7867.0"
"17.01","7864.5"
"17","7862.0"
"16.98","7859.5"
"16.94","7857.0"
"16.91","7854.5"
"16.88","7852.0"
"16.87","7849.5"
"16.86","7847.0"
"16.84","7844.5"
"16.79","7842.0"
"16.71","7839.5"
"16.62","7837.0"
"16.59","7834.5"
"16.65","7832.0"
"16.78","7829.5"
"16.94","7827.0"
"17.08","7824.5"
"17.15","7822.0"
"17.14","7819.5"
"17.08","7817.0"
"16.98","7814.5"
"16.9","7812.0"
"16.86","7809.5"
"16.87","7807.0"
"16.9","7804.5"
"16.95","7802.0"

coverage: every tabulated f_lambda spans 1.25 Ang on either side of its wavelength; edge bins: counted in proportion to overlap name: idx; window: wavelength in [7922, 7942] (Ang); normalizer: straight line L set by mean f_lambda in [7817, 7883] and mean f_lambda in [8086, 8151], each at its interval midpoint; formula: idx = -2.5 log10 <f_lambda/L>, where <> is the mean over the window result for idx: 0.02 mag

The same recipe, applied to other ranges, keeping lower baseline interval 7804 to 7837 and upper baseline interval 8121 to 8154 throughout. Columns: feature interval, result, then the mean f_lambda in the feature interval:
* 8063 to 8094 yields 0.01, 16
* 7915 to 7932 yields 0.01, 16.4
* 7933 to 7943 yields 0.03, 16.1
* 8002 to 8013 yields 0.00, 16.4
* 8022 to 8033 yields 0.01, 16.2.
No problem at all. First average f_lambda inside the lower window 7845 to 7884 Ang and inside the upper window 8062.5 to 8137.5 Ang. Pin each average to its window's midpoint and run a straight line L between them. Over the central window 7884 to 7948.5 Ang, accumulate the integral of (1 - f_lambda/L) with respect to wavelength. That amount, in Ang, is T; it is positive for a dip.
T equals 0.78 Ang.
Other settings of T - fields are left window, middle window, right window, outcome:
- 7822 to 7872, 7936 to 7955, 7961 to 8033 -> 0.39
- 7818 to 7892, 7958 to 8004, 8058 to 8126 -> 0.00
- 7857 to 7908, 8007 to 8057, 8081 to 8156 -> 0.30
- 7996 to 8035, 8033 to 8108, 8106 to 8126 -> 0.75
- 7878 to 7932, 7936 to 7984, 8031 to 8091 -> 0.26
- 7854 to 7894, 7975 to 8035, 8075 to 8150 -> 0.26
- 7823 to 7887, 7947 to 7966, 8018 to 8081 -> 0.04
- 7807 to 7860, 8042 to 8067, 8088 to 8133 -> 0.12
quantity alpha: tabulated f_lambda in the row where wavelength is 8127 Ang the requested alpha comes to 15.95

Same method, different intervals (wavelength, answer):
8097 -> 15.74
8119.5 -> 16.03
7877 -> 16.84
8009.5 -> 16.36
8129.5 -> 15.95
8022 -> 16.22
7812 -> 16.9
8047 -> 15.95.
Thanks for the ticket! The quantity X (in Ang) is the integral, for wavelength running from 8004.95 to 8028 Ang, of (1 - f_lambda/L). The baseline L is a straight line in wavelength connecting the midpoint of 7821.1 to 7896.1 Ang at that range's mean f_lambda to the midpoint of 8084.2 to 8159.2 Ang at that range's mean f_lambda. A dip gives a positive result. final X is 0.1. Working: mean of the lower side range 16.9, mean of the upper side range 16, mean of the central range 16.3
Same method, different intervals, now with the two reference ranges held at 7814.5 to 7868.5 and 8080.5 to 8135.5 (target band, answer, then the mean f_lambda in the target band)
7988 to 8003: 0.02 Ang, 16.3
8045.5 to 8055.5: 0.11 Ang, 16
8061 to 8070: -0.04 Ang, 16.2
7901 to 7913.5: 0.01 Ang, 16.7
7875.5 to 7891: -0.09 Ang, 16.8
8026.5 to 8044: -0.05 Ang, 16.2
